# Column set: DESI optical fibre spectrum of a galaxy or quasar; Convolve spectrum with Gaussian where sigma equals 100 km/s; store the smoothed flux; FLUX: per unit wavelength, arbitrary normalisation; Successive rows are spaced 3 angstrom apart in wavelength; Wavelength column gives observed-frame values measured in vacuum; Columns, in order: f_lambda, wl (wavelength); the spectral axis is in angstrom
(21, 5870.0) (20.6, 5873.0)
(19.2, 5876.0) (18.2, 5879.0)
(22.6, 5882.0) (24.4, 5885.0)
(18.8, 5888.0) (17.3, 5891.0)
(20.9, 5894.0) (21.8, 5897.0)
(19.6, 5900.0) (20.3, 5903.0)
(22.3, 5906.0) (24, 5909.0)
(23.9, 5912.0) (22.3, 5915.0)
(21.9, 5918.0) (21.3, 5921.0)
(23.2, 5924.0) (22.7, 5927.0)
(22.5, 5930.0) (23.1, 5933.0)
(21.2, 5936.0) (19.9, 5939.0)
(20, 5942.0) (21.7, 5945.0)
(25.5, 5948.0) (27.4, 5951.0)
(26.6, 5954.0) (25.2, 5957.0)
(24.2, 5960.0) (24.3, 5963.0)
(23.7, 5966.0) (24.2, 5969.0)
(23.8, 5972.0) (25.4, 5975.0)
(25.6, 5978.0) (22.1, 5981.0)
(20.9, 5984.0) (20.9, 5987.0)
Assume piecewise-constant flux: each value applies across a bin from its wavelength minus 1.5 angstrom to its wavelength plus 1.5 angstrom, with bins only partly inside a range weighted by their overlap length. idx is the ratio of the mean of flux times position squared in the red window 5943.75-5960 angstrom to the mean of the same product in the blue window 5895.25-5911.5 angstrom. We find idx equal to 1.18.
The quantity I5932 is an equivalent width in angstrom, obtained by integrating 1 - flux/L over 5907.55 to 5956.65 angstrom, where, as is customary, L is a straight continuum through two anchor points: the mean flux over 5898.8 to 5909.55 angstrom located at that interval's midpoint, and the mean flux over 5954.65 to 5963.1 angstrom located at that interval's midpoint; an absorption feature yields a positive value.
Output 0.3 angstrom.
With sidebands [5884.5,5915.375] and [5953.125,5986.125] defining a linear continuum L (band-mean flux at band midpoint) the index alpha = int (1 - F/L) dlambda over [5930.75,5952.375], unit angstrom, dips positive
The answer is 0.3 angstrom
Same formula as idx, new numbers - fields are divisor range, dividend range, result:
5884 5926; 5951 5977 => 1.18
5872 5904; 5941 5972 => 1.22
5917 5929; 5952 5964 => 1.14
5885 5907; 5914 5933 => 1.11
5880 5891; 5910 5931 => 1.08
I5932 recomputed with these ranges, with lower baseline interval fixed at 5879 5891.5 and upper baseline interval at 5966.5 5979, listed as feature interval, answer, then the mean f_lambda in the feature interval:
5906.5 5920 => -0.57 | 22.9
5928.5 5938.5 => 0.37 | 22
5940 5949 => 0.50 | 22.1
